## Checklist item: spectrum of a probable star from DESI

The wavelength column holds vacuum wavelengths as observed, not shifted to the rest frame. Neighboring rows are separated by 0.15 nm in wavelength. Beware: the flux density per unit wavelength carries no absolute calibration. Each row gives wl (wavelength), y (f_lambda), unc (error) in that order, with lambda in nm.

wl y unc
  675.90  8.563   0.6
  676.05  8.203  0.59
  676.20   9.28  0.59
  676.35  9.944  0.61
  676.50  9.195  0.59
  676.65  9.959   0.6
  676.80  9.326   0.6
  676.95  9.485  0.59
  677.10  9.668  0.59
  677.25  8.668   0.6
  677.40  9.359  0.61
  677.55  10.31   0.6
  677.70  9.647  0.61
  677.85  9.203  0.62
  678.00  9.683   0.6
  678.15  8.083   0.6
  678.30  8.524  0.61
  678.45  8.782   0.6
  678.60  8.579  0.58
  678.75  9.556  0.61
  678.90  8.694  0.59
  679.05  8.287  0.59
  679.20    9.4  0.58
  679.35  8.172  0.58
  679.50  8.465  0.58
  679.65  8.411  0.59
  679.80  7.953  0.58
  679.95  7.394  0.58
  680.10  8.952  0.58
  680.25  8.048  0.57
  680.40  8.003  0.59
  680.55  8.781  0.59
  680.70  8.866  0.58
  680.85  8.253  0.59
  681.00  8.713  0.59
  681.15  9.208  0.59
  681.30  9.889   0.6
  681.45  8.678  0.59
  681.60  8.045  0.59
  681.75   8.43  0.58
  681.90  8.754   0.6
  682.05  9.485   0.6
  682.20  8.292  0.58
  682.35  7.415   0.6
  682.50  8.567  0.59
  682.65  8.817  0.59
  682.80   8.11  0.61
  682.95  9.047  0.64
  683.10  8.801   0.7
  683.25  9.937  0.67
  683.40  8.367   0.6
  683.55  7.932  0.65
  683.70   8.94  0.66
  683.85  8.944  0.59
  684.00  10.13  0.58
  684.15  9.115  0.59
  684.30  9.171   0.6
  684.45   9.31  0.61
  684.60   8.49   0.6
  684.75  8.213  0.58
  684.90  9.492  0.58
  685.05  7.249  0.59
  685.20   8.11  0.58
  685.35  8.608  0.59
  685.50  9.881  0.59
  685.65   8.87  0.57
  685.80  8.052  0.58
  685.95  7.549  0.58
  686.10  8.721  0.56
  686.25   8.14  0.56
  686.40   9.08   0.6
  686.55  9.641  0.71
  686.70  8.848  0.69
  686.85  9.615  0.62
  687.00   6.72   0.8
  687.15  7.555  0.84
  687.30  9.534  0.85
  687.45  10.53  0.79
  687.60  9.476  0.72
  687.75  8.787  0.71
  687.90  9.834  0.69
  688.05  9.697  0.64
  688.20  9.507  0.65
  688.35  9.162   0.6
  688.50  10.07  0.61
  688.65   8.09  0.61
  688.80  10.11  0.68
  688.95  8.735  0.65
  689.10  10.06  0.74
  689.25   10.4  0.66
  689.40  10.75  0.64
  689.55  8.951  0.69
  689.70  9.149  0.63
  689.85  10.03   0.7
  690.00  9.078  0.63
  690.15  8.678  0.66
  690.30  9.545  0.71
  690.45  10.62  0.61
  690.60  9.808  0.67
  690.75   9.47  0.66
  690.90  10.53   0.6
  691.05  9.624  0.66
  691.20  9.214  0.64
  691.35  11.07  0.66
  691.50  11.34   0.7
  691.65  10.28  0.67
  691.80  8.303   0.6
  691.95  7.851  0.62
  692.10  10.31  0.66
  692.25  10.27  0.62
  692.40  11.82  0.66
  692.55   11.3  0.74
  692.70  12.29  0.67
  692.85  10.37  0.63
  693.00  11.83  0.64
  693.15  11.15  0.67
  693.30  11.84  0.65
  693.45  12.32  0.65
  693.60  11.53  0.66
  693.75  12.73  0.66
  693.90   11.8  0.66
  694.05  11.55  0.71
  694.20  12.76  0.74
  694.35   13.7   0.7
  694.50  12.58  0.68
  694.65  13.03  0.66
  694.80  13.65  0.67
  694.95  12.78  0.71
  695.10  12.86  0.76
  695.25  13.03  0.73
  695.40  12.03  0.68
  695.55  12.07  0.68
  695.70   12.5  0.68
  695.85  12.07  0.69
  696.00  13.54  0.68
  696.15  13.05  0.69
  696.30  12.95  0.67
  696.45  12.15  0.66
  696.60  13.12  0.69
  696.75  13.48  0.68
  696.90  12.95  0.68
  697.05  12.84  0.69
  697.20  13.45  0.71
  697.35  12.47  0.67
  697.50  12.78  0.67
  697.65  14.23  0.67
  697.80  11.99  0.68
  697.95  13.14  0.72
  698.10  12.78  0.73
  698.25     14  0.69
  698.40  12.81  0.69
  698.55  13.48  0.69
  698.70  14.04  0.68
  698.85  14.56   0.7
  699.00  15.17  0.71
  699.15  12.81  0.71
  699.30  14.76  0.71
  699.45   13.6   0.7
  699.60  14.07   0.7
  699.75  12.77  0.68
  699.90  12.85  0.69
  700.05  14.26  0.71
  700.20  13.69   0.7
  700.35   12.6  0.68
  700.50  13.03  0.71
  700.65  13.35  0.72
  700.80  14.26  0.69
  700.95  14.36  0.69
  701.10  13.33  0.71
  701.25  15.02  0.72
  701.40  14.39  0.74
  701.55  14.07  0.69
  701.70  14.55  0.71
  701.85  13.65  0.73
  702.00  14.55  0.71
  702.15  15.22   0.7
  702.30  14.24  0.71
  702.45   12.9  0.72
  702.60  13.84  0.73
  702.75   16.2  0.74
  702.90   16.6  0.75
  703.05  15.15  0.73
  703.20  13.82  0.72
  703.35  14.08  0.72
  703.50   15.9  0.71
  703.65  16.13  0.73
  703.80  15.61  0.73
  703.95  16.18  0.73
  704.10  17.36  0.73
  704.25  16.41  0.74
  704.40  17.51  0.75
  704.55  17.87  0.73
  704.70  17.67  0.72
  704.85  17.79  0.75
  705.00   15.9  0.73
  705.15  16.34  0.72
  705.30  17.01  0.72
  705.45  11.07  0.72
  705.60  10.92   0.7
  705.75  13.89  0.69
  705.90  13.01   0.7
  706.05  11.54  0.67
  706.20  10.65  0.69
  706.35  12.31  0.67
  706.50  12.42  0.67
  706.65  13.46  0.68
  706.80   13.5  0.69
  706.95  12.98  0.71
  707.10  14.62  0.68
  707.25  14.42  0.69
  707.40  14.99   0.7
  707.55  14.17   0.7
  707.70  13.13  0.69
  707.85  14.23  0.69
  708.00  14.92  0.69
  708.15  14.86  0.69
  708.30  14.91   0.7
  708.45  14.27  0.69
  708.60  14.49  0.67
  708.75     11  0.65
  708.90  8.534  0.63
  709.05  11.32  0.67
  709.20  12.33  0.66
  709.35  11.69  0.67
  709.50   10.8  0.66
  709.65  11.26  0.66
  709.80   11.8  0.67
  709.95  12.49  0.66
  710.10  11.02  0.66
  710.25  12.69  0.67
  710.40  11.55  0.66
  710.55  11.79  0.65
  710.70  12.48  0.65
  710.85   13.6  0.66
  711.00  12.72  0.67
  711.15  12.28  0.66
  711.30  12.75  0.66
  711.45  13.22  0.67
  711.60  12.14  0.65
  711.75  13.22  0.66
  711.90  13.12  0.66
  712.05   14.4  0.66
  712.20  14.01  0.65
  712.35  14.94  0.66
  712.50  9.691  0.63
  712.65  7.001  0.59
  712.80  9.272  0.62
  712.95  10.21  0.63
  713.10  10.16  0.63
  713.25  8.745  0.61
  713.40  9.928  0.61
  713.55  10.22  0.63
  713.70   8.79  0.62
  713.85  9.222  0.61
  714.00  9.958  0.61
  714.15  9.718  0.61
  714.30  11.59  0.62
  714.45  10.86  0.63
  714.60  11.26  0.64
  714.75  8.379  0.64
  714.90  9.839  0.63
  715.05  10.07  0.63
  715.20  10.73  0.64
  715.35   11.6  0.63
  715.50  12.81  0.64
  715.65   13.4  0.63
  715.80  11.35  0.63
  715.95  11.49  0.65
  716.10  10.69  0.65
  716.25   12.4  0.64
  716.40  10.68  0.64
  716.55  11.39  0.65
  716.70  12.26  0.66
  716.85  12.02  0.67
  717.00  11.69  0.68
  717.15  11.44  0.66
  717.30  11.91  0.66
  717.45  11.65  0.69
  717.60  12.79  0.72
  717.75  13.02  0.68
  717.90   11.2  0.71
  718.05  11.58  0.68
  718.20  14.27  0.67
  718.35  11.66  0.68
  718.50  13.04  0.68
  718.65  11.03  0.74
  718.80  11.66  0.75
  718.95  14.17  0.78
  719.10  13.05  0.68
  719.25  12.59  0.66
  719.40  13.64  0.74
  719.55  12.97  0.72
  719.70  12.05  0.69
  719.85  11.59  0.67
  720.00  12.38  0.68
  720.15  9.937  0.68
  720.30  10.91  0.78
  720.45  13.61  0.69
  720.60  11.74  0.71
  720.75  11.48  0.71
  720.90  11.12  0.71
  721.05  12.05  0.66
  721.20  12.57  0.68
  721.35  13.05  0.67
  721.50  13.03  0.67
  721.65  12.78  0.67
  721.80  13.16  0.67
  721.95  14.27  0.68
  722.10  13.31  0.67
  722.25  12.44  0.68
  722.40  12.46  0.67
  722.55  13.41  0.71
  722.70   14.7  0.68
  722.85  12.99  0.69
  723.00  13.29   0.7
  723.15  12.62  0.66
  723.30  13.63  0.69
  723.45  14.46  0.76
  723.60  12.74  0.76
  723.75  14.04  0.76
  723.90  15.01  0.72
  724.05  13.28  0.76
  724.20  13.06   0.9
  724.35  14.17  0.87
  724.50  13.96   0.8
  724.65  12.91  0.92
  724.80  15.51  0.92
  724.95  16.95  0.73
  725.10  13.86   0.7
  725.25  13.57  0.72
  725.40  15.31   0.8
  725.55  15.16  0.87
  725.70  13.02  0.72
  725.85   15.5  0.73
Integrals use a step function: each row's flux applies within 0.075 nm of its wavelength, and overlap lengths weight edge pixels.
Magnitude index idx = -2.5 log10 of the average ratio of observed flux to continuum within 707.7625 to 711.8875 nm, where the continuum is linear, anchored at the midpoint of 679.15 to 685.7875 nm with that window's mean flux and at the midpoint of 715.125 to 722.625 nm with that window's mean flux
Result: -0.11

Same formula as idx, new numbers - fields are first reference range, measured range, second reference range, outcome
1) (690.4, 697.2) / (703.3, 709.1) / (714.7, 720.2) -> -0.21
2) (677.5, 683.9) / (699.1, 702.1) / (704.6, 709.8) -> -0.13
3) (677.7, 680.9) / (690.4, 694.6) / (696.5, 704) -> 0.09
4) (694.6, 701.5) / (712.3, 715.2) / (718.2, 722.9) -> 0.27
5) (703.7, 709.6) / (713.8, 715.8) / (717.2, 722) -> 0.20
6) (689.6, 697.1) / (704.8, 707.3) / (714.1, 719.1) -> -0.18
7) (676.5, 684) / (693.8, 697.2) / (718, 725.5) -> -0.22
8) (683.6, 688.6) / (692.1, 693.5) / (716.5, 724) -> -0.18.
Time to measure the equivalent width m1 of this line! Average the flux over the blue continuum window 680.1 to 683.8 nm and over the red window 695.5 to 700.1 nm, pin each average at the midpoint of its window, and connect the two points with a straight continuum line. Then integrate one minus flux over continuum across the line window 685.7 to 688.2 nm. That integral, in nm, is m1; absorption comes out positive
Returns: 0.30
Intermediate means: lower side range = 8.65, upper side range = 13.3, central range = 8.88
